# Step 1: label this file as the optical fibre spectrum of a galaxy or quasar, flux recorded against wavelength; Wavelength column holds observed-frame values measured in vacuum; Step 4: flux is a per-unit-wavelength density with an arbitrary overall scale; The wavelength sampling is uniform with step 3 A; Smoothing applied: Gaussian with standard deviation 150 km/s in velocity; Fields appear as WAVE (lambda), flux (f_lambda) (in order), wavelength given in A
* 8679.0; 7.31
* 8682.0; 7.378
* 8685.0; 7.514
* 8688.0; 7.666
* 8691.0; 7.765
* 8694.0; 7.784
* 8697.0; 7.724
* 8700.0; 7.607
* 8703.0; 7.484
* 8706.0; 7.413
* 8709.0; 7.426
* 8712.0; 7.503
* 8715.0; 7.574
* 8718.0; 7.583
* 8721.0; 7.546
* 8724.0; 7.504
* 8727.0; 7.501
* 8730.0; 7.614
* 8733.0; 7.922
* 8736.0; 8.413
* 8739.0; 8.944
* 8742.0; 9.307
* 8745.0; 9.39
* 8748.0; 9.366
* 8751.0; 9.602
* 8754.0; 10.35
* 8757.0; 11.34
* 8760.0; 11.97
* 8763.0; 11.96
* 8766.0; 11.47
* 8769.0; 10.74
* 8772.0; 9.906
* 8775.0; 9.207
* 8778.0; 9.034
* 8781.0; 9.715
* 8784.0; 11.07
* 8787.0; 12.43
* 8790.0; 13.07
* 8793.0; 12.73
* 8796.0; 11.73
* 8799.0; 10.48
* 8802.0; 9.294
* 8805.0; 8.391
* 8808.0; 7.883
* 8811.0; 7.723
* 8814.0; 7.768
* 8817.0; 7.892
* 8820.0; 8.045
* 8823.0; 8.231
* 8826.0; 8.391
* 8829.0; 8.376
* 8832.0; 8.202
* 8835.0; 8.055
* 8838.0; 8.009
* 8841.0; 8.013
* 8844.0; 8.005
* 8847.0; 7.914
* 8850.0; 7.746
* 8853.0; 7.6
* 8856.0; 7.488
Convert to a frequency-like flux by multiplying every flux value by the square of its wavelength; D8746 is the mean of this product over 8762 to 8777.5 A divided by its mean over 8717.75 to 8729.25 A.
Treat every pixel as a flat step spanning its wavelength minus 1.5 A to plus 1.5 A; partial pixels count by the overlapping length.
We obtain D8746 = 1.4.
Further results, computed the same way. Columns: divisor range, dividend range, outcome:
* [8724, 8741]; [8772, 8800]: 1.38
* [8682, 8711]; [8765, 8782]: 1.34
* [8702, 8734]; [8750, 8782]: 1.41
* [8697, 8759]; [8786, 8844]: 1.11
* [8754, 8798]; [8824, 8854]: 0.73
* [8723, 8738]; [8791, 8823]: 1.20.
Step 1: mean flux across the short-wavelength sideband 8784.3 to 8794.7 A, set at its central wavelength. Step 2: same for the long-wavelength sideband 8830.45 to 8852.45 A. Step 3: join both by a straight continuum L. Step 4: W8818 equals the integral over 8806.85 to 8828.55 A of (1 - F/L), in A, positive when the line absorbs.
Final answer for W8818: 4.3 A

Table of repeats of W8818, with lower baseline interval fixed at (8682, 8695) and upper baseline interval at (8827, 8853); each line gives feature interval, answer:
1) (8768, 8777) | -2.3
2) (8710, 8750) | -2.2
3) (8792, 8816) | -4.5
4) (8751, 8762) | -4.5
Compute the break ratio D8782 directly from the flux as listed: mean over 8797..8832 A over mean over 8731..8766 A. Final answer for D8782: 0.85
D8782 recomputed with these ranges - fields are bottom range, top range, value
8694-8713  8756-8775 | 1.47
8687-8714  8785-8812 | 1.38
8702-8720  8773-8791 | 1.42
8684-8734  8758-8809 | 1.41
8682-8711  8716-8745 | 1.07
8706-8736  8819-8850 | 1.07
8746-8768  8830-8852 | 0.74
